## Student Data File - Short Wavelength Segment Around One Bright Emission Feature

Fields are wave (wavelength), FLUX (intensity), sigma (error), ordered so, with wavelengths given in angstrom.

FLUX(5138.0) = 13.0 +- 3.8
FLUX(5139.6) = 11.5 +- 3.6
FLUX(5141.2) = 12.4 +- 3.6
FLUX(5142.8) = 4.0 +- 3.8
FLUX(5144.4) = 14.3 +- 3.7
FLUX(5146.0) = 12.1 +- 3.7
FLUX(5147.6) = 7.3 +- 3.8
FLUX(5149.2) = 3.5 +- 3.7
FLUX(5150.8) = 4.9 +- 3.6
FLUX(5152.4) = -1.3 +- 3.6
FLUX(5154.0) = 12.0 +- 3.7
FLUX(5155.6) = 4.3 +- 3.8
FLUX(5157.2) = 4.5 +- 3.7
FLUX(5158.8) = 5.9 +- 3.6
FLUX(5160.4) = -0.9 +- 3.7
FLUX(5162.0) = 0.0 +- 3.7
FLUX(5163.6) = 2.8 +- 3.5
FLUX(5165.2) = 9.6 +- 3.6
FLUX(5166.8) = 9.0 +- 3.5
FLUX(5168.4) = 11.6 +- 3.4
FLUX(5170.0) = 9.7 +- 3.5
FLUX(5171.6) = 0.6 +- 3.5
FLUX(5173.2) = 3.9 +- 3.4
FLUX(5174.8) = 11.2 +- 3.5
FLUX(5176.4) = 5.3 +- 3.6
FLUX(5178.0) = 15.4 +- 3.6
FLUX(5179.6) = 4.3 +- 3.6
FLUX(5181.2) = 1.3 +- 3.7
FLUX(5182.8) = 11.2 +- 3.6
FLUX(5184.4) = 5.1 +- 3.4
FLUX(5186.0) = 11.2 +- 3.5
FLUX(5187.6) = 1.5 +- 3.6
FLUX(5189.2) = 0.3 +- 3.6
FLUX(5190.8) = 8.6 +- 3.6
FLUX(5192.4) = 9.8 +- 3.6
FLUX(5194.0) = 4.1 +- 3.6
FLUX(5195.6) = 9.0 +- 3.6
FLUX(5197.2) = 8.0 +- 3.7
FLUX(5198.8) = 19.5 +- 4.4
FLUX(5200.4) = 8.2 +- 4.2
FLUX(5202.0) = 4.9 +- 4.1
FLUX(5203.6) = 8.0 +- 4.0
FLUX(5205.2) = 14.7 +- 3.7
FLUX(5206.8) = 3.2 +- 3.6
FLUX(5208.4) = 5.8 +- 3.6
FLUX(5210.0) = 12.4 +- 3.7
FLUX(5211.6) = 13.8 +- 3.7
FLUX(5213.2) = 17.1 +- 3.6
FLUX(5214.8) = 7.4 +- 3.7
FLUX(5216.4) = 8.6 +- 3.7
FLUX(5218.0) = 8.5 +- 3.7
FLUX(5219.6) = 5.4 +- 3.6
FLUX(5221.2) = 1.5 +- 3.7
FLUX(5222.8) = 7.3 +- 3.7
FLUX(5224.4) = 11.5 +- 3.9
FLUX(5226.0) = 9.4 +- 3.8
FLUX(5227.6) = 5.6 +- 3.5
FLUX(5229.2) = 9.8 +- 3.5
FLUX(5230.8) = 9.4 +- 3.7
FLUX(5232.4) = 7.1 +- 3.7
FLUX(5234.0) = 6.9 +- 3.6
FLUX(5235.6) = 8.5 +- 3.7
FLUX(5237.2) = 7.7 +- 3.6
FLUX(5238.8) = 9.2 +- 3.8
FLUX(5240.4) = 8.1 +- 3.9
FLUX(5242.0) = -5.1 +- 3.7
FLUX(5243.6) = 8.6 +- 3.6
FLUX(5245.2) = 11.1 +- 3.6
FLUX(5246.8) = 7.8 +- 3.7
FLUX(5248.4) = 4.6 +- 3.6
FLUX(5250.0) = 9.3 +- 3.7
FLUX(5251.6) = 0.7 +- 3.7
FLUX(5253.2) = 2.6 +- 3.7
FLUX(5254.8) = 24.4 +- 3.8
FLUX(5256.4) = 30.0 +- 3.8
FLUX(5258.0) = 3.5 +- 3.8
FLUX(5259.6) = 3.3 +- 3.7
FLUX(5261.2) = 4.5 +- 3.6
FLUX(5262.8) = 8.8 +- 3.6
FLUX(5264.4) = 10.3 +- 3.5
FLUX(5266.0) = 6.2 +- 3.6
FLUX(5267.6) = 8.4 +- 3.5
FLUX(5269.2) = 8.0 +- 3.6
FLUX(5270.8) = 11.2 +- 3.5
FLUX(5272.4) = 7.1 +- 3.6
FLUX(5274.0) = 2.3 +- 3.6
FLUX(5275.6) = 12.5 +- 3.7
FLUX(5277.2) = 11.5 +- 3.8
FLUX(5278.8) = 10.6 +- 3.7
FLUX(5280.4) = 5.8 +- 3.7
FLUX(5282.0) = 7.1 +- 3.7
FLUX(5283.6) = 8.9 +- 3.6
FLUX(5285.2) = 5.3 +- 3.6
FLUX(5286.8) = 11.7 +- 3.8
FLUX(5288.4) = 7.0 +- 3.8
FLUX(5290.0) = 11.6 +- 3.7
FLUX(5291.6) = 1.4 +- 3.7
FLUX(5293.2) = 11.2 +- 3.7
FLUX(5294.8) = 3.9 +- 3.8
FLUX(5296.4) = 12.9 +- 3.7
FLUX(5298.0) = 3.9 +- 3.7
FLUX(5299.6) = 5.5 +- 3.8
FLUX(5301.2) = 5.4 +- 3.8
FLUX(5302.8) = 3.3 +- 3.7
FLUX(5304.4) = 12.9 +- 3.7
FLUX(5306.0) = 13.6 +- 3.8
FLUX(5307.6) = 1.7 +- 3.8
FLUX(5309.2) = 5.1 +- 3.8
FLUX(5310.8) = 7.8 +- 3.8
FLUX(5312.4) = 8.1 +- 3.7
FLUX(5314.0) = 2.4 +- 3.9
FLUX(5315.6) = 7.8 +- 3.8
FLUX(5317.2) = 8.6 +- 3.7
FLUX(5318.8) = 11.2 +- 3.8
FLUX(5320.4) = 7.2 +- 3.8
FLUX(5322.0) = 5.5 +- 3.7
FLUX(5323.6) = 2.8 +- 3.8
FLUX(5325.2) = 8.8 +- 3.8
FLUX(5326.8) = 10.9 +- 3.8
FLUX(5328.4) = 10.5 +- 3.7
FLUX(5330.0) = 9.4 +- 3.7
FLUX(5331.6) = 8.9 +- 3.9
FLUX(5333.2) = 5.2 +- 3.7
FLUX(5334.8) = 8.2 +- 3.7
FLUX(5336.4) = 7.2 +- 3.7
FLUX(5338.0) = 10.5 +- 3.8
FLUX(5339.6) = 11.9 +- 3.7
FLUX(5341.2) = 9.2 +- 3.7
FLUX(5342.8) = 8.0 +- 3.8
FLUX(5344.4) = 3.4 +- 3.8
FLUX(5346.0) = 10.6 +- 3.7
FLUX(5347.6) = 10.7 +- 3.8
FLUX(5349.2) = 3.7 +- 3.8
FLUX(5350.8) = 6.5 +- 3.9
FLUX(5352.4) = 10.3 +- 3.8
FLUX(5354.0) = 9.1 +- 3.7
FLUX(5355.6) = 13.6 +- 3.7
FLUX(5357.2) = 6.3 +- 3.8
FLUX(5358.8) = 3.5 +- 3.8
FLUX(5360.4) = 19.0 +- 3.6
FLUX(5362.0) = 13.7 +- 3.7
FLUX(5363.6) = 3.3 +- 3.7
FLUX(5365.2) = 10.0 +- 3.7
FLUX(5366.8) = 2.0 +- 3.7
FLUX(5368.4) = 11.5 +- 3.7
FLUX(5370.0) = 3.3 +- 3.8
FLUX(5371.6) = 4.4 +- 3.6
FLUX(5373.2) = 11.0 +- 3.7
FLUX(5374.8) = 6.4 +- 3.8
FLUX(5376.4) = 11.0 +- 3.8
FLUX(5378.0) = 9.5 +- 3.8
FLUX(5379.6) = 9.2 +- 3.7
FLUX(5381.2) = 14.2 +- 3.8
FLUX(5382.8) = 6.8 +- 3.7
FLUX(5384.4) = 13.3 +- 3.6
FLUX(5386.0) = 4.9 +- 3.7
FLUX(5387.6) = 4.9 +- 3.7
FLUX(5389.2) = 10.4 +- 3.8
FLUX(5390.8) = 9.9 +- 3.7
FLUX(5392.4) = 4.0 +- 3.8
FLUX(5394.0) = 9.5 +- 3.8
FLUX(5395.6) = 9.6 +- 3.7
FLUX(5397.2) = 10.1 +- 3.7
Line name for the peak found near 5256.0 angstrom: H-beta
